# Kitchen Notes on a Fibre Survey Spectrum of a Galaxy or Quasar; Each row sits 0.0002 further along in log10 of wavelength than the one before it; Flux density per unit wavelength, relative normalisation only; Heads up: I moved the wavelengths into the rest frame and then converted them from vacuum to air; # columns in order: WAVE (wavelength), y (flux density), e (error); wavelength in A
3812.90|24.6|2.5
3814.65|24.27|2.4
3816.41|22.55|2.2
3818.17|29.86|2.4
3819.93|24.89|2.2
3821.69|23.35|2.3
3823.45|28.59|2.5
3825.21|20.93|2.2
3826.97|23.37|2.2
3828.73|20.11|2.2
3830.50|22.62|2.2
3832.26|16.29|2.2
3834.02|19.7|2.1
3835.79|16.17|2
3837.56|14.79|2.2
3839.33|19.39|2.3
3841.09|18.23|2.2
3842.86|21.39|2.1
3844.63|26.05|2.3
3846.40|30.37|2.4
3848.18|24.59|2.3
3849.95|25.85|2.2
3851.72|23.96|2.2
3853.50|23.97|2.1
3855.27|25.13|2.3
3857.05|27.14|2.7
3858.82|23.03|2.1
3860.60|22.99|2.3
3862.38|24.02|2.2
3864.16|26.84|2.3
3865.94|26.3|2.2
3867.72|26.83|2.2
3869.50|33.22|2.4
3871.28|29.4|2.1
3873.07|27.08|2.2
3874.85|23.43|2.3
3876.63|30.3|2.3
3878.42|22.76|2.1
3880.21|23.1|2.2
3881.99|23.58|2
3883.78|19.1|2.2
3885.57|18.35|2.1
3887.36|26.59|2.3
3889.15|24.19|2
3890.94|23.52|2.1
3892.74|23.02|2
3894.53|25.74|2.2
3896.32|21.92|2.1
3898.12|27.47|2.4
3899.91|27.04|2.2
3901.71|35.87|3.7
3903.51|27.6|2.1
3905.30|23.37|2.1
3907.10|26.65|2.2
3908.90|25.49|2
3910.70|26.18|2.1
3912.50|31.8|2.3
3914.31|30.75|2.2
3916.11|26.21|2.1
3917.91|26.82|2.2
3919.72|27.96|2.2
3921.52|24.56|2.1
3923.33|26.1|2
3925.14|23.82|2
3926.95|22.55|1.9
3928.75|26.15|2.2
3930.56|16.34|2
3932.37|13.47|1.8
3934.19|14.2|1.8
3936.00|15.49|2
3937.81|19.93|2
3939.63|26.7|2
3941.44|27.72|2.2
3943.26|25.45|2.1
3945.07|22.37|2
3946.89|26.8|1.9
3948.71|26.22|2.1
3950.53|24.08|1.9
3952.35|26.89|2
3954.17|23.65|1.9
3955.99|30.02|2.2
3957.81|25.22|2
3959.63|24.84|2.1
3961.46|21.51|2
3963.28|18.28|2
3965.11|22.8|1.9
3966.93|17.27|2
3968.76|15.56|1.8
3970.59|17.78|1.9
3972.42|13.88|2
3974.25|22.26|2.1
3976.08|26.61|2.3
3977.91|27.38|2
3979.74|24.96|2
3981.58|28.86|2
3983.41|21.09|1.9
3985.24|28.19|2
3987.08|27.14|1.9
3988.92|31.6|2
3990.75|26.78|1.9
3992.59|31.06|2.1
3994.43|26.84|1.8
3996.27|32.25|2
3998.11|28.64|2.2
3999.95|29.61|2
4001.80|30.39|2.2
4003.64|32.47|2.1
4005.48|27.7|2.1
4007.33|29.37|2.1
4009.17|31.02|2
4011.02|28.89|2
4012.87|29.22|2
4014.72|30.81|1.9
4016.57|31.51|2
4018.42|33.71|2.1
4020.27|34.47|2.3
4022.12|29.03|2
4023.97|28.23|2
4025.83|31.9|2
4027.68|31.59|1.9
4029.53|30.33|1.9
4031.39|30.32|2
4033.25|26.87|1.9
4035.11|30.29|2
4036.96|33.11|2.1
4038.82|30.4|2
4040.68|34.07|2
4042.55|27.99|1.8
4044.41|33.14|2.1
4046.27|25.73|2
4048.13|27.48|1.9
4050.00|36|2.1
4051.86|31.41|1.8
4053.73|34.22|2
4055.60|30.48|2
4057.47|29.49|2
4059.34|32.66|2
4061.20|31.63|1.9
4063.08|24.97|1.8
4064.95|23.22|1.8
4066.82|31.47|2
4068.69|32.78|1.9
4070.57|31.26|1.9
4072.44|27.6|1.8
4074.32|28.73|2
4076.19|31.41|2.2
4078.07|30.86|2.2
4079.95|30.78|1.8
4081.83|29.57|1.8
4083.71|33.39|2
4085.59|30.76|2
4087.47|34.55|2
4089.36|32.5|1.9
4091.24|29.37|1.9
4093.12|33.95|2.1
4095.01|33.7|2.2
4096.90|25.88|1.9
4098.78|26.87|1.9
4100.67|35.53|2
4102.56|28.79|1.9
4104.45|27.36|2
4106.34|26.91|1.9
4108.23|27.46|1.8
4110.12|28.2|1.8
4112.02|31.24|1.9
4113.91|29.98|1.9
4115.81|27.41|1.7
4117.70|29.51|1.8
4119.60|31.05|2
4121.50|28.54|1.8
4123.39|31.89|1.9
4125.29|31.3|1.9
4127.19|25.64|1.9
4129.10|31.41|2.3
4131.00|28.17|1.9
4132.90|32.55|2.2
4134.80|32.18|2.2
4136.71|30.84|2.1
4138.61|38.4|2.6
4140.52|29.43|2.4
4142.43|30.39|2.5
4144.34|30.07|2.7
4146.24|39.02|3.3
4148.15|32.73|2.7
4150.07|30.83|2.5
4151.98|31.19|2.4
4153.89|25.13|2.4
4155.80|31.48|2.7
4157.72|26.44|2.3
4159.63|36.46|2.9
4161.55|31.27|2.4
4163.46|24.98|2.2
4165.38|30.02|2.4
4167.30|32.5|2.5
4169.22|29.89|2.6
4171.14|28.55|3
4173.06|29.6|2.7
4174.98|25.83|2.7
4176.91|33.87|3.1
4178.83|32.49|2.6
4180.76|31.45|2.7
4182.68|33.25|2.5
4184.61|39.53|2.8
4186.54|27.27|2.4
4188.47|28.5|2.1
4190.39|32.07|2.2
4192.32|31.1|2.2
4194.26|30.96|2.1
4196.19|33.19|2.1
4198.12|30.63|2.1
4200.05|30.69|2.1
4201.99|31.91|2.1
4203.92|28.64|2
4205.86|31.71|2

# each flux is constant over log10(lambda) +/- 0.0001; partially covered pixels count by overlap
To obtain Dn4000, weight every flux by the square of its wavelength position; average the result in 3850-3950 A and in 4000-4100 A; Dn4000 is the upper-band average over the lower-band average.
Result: 1.33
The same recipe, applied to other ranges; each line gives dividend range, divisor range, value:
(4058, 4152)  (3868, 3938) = 1.37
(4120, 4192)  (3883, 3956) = 1.42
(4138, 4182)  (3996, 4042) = 1.08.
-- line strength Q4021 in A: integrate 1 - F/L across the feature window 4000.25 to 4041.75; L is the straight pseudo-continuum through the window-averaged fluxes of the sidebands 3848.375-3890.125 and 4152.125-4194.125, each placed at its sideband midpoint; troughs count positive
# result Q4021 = -4.26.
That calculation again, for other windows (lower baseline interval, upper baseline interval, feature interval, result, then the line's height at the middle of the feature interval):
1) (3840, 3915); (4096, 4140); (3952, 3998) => 4.66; 27.3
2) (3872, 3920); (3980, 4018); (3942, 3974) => 6.00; 27.8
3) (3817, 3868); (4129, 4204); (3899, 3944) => 0.81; 25.2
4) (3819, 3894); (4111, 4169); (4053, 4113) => -1.89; 29.3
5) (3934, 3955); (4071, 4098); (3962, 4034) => -2.26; 26.4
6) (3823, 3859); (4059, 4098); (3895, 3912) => -1.68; 24.5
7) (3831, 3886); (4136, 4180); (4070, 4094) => -1.67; 29.1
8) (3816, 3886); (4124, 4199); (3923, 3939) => 3.72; 25.7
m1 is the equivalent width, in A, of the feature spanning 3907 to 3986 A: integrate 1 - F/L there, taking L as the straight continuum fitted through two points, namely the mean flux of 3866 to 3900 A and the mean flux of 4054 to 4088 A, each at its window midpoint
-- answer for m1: 9.4 A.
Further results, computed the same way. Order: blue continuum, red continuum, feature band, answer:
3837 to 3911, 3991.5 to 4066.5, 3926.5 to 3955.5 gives 5.1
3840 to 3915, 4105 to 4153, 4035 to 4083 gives -2.0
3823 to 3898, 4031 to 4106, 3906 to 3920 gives -1.2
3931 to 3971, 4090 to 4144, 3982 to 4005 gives -4.4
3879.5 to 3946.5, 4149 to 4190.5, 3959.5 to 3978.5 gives 3.8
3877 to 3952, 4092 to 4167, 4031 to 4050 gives -1.6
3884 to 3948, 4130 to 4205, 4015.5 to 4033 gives -2.4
